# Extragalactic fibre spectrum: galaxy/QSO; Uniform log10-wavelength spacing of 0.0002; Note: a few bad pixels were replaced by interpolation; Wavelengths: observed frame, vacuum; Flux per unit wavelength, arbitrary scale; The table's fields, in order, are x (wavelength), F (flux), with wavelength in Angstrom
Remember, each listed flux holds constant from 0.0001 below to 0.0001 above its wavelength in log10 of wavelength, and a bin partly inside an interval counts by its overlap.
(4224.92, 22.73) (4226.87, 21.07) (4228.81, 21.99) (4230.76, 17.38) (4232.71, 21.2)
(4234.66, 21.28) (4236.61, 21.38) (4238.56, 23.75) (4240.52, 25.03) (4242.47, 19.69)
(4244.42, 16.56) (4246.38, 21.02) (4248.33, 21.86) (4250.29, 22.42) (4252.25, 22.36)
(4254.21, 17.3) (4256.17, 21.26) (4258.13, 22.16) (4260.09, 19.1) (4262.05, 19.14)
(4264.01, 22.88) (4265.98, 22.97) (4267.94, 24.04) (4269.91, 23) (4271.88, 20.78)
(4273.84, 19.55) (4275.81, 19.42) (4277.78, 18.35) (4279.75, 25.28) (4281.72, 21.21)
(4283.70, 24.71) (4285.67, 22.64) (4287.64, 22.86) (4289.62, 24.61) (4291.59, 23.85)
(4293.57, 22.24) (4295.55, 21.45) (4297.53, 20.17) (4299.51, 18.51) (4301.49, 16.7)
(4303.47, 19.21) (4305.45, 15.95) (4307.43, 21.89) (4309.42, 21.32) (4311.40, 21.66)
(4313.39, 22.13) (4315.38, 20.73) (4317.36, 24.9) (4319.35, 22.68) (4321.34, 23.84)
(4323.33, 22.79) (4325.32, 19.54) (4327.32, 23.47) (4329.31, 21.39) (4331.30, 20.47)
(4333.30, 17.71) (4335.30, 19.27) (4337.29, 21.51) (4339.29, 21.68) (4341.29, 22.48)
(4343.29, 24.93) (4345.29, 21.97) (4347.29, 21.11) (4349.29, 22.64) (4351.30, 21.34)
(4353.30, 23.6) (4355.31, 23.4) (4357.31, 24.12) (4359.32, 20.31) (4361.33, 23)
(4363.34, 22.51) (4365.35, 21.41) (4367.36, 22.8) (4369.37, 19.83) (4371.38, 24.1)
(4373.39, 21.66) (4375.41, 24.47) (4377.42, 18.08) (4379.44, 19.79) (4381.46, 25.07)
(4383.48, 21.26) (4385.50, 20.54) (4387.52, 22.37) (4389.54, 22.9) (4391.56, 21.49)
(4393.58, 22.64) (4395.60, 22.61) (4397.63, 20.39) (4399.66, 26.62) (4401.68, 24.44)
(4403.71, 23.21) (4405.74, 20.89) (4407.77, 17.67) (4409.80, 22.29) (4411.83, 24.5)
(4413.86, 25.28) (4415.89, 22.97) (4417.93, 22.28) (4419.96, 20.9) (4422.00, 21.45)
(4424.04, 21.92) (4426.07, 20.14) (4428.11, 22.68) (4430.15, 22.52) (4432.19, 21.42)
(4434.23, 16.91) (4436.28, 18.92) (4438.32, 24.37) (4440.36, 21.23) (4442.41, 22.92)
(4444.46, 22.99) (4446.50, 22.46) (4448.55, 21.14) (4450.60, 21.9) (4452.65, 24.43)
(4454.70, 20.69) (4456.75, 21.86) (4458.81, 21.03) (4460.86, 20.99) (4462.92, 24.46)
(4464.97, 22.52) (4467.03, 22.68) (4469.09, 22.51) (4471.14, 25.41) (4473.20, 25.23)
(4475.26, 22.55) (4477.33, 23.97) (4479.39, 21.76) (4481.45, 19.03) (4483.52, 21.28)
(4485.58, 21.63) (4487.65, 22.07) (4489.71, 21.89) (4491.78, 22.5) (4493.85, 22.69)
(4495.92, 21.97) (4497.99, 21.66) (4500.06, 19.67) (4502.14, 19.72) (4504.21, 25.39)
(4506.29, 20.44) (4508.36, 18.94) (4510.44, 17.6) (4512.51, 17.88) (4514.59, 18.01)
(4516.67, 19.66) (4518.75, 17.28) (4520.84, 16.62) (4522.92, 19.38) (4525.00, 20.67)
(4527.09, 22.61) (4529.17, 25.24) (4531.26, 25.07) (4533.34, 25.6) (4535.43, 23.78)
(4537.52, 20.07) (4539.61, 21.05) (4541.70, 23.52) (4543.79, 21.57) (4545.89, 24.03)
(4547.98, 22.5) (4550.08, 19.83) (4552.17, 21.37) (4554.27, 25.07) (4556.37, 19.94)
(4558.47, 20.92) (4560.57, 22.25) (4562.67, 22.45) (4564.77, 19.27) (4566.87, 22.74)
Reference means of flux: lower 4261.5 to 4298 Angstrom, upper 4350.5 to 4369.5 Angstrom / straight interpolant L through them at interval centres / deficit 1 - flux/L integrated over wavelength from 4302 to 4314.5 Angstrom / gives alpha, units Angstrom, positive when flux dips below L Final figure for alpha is 1.1 Angstrom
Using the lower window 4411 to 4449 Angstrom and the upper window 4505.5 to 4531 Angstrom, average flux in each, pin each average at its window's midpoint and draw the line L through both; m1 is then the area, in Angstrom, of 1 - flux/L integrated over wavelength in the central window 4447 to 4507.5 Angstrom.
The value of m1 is -4.2 Angstrom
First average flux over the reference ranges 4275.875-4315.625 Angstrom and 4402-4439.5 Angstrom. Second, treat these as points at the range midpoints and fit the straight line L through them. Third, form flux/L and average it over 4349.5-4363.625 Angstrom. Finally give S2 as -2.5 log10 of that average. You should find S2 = -0.06 mag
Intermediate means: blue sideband 21.2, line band 22.6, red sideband 21.7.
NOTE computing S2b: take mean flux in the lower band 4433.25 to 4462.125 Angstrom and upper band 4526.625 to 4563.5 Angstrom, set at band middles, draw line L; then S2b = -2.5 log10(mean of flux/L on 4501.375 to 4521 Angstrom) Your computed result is 0.157 mag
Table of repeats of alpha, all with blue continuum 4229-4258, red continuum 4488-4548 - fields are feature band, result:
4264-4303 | -1.3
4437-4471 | -2.0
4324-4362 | -1.3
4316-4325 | -0.9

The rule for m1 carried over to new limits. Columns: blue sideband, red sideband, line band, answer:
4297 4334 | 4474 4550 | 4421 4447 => -0.4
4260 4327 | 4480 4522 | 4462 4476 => -2.2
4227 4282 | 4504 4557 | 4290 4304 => 0.4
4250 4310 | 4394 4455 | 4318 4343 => -0.1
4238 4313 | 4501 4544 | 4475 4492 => -0.6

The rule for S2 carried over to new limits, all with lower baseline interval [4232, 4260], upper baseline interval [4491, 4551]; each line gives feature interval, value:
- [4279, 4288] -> -0.11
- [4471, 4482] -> -0.09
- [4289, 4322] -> 0.00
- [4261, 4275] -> -0.03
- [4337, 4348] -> -0.06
